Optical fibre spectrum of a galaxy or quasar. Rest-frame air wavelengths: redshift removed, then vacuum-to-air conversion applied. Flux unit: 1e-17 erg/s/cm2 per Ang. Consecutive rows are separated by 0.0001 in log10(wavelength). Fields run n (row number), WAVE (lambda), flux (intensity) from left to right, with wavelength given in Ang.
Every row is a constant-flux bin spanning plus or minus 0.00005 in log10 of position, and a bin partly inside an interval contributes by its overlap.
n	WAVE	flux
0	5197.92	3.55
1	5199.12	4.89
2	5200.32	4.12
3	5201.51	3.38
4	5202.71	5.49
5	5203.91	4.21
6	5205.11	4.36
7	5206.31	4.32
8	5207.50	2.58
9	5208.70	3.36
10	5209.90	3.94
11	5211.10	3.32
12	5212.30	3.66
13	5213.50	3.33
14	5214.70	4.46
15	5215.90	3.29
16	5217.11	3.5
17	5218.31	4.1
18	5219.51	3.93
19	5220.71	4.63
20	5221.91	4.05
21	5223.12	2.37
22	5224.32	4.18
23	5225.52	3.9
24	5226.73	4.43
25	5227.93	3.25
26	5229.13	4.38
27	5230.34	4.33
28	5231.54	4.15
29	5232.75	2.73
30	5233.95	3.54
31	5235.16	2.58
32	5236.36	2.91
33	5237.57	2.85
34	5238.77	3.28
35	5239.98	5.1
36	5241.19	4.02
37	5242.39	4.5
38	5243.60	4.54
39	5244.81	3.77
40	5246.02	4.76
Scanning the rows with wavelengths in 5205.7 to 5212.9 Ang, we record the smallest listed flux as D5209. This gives 2.58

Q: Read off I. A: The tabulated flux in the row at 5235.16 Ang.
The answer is 2.58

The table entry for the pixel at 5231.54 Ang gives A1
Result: 4.15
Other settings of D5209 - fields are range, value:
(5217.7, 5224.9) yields 2.37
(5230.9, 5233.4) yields 2.73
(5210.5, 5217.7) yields 3.29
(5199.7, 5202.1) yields 3.38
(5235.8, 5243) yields 2.85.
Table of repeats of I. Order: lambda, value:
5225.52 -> 3.9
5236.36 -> 2.91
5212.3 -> 3.66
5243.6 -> 4.54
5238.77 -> 3.28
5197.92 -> 3.55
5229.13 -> 4.38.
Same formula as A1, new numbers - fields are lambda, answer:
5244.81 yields 3.77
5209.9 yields 3.94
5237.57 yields 2.85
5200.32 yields 4.12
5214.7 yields 4.46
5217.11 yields 3.5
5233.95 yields 3.54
